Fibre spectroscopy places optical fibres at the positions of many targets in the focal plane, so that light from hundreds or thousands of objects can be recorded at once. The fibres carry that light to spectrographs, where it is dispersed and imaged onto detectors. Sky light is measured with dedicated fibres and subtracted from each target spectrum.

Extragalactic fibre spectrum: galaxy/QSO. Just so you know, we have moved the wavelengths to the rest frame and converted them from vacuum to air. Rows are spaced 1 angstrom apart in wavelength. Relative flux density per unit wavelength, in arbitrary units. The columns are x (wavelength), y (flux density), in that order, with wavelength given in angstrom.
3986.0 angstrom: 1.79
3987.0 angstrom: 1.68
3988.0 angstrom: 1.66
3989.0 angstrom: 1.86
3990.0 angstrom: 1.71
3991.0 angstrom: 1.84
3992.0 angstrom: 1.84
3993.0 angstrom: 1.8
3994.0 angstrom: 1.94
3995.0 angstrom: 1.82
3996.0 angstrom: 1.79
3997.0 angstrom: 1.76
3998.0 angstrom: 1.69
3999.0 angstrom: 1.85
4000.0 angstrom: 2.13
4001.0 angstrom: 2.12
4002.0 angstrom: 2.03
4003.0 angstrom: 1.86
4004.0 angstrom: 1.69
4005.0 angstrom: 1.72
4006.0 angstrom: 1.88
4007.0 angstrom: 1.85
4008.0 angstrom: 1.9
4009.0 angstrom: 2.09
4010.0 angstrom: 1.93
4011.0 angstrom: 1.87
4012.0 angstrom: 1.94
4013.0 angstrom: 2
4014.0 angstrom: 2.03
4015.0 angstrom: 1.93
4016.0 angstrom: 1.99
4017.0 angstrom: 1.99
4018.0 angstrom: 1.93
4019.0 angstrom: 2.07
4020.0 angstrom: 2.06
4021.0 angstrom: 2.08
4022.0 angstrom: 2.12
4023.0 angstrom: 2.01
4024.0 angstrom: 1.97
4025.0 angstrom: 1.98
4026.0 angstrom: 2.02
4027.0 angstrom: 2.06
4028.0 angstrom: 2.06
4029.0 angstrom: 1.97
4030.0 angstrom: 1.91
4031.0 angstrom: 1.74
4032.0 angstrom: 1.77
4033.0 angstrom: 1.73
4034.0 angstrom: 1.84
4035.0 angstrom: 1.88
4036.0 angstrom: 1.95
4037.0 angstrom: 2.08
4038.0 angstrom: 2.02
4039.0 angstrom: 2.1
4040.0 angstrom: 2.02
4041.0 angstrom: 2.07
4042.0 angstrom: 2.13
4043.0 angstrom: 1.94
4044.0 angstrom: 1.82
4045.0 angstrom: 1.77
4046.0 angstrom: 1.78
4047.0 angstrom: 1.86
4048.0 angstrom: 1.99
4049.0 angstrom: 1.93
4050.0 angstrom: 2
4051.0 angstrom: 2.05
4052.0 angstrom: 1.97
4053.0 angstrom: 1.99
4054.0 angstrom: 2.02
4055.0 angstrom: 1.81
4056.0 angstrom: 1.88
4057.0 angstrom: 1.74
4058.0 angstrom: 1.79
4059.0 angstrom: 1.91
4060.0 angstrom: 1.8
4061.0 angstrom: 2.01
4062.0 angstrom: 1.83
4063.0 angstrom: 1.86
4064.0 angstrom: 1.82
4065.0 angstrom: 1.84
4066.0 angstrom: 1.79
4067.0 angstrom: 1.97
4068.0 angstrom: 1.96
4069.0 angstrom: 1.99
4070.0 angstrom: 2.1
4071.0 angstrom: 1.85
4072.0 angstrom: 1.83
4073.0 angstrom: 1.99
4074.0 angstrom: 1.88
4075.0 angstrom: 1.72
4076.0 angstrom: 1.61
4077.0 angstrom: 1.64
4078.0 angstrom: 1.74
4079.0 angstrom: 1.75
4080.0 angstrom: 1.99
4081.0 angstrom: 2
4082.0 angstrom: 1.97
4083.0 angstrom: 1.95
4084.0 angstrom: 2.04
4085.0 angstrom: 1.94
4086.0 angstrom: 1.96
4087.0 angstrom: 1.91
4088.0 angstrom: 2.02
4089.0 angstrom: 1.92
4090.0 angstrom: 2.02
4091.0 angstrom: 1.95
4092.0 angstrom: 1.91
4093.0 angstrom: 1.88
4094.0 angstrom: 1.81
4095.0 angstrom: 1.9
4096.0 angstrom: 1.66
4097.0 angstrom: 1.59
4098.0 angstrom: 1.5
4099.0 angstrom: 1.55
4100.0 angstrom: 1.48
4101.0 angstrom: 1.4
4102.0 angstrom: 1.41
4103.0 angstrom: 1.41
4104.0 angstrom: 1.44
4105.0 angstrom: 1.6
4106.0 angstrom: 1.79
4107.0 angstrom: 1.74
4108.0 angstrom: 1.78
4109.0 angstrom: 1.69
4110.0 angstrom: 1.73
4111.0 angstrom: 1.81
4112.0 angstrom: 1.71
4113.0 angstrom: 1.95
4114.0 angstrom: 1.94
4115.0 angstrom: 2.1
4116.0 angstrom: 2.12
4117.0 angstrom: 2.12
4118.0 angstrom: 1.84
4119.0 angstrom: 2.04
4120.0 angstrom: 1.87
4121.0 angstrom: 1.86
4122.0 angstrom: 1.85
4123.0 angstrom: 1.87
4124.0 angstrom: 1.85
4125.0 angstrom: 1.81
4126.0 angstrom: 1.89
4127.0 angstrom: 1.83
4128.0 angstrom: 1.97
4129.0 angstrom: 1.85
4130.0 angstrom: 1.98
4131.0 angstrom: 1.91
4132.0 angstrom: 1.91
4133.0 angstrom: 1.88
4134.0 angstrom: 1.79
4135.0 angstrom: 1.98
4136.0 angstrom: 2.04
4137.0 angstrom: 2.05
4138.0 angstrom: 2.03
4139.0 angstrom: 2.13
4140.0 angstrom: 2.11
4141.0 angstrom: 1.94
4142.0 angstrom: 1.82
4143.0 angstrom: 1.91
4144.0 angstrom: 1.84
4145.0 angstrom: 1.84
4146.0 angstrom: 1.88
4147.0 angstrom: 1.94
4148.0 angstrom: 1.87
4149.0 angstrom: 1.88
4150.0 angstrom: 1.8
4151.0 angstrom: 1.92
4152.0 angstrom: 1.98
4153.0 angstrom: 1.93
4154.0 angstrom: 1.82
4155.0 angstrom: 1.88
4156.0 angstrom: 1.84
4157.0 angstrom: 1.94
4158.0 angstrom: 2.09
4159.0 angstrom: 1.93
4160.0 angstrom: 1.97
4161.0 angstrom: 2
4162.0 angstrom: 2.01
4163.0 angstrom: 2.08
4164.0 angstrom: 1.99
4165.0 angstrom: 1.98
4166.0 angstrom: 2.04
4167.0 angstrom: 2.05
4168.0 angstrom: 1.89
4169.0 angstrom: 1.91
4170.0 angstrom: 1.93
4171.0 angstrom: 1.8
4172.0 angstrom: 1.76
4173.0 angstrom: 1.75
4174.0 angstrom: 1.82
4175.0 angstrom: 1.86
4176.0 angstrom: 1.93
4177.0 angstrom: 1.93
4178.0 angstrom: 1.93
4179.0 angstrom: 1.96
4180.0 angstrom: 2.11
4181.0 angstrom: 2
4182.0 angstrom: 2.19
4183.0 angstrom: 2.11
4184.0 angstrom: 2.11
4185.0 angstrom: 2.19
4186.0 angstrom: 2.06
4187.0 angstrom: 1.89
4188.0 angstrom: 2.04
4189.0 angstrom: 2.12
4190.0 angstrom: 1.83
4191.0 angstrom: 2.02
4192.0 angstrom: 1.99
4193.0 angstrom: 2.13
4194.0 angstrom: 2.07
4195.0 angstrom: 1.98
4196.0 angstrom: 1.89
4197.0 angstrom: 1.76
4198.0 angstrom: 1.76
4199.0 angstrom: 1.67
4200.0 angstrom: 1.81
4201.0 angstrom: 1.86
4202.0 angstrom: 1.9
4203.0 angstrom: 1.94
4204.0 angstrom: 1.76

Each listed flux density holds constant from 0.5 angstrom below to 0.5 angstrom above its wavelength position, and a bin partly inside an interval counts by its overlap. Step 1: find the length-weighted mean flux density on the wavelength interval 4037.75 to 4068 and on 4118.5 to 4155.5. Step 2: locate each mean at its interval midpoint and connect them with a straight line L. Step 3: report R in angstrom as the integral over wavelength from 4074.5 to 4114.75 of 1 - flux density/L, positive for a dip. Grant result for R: 3.0 angstrom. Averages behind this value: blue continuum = 1.92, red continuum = 1.91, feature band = 1.77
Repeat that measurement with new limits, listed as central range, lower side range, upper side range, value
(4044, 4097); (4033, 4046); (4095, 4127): -0.56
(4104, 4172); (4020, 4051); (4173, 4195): 2.86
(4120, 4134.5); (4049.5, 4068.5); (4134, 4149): 0.48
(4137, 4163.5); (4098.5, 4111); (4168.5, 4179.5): -2.45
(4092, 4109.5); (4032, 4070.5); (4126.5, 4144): 2.73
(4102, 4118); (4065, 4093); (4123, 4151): 1.04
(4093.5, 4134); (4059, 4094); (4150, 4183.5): 2.76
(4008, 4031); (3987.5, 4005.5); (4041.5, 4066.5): -1.63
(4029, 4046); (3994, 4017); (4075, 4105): -0.62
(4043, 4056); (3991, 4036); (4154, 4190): 0.12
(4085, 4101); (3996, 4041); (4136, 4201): 1.24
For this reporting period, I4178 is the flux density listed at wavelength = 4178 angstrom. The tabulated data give 1.93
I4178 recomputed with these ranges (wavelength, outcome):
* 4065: 1.84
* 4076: 1.61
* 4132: 1.91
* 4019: 2.07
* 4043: 1.94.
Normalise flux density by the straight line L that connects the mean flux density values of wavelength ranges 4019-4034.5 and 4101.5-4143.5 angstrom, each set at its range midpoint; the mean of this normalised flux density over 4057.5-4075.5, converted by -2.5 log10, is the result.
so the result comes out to 0.020 mag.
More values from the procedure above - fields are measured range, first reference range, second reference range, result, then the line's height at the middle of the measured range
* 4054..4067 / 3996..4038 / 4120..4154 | 0.04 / 1.93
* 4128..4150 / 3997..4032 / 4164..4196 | 0.02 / 1.97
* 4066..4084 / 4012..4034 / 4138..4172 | 0.04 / 1.96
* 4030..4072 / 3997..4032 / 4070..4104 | -0.02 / 1.87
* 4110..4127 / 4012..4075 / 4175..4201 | 0.03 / 1.96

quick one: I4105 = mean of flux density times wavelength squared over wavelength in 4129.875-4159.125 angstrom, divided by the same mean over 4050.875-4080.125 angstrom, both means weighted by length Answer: 1.07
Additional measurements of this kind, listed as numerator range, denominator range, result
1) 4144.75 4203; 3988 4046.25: 1.09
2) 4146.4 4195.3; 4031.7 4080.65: 1.10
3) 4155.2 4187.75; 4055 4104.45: 1.14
